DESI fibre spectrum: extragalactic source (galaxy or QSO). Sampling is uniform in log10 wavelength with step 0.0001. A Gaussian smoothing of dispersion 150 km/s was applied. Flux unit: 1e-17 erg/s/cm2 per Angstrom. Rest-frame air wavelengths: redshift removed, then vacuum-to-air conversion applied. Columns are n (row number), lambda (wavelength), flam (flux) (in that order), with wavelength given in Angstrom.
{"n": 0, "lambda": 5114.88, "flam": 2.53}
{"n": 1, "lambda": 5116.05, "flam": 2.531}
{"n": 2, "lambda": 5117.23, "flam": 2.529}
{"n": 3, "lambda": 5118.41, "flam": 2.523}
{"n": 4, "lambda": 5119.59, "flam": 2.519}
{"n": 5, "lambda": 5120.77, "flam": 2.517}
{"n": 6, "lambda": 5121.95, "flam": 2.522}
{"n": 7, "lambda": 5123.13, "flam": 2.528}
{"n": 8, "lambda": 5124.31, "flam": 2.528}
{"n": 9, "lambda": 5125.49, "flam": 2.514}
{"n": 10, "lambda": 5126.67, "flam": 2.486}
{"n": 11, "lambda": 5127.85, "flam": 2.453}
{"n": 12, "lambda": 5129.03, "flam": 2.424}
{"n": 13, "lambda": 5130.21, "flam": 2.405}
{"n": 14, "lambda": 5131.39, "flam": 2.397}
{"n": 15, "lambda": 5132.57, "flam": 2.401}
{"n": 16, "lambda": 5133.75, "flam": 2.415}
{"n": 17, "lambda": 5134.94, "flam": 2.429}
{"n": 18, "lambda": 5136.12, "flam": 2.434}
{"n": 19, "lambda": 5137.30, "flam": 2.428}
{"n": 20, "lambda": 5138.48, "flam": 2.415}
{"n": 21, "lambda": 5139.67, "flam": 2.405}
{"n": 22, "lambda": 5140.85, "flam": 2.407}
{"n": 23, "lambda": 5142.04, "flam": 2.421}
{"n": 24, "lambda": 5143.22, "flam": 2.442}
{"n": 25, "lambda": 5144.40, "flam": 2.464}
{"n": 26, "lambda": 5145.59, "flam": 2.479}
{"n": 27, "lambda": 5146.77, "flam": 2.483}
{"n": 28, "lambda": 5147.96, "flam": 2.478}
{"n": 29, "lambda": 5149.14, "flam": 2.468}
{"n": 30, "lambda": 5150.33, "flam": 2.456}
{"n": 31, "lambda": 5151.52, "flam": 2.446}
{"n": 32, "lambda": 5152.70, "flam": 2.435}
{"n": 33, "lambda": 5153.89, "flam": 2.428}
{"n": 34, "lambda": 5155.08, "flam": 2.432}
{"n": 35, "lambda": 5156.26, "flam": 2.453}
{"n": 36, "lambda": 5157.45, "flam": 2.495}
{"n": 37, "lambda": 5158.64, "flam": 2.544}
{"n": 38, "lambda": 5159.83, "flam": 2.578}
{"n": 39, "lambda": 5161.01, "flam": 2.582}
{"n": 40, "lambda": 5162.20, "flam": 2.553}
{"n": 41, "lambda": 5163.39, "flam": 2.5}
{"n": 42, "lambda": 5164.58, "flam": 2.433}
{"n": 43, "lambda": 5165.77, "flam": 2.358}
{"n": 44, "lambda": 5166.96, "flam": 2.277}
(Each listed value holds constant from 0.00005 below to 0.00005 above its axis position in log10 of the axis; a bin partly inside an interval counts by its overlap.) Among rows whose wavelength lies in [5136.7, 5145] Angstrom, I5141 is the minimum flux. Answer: 2.405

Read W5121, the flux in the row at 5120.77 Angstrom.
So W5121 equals 2.517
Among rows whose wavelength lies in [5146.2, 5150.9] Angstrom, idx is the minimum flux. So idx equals 2.456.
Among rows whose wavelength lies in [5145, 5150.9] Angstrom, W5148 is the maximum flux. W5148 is 2.483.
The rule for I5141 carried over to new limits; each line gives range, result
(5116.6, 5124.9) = 2.517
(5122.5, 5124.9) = 2.528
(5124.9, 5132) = 2.397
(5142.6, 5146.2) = 2.442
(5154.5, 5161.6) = 2.432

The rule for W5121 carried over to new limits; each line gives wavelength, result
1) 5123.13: 2.528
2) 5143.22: 2.442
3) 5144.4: 2.464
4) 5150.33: 2.456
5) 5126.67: 2.486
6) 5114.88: 2.53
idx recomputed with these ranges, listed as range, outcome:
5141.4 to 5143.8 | 2.421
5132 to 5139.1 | 2.401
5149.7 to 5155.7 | 2.428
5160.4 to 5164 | 2.5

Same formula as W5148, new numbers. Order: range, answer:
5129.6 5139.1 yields 2.434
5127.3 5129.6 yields 2.453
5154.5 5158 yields 2.495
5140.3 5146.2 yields 2.479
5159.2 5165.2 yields 2.582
